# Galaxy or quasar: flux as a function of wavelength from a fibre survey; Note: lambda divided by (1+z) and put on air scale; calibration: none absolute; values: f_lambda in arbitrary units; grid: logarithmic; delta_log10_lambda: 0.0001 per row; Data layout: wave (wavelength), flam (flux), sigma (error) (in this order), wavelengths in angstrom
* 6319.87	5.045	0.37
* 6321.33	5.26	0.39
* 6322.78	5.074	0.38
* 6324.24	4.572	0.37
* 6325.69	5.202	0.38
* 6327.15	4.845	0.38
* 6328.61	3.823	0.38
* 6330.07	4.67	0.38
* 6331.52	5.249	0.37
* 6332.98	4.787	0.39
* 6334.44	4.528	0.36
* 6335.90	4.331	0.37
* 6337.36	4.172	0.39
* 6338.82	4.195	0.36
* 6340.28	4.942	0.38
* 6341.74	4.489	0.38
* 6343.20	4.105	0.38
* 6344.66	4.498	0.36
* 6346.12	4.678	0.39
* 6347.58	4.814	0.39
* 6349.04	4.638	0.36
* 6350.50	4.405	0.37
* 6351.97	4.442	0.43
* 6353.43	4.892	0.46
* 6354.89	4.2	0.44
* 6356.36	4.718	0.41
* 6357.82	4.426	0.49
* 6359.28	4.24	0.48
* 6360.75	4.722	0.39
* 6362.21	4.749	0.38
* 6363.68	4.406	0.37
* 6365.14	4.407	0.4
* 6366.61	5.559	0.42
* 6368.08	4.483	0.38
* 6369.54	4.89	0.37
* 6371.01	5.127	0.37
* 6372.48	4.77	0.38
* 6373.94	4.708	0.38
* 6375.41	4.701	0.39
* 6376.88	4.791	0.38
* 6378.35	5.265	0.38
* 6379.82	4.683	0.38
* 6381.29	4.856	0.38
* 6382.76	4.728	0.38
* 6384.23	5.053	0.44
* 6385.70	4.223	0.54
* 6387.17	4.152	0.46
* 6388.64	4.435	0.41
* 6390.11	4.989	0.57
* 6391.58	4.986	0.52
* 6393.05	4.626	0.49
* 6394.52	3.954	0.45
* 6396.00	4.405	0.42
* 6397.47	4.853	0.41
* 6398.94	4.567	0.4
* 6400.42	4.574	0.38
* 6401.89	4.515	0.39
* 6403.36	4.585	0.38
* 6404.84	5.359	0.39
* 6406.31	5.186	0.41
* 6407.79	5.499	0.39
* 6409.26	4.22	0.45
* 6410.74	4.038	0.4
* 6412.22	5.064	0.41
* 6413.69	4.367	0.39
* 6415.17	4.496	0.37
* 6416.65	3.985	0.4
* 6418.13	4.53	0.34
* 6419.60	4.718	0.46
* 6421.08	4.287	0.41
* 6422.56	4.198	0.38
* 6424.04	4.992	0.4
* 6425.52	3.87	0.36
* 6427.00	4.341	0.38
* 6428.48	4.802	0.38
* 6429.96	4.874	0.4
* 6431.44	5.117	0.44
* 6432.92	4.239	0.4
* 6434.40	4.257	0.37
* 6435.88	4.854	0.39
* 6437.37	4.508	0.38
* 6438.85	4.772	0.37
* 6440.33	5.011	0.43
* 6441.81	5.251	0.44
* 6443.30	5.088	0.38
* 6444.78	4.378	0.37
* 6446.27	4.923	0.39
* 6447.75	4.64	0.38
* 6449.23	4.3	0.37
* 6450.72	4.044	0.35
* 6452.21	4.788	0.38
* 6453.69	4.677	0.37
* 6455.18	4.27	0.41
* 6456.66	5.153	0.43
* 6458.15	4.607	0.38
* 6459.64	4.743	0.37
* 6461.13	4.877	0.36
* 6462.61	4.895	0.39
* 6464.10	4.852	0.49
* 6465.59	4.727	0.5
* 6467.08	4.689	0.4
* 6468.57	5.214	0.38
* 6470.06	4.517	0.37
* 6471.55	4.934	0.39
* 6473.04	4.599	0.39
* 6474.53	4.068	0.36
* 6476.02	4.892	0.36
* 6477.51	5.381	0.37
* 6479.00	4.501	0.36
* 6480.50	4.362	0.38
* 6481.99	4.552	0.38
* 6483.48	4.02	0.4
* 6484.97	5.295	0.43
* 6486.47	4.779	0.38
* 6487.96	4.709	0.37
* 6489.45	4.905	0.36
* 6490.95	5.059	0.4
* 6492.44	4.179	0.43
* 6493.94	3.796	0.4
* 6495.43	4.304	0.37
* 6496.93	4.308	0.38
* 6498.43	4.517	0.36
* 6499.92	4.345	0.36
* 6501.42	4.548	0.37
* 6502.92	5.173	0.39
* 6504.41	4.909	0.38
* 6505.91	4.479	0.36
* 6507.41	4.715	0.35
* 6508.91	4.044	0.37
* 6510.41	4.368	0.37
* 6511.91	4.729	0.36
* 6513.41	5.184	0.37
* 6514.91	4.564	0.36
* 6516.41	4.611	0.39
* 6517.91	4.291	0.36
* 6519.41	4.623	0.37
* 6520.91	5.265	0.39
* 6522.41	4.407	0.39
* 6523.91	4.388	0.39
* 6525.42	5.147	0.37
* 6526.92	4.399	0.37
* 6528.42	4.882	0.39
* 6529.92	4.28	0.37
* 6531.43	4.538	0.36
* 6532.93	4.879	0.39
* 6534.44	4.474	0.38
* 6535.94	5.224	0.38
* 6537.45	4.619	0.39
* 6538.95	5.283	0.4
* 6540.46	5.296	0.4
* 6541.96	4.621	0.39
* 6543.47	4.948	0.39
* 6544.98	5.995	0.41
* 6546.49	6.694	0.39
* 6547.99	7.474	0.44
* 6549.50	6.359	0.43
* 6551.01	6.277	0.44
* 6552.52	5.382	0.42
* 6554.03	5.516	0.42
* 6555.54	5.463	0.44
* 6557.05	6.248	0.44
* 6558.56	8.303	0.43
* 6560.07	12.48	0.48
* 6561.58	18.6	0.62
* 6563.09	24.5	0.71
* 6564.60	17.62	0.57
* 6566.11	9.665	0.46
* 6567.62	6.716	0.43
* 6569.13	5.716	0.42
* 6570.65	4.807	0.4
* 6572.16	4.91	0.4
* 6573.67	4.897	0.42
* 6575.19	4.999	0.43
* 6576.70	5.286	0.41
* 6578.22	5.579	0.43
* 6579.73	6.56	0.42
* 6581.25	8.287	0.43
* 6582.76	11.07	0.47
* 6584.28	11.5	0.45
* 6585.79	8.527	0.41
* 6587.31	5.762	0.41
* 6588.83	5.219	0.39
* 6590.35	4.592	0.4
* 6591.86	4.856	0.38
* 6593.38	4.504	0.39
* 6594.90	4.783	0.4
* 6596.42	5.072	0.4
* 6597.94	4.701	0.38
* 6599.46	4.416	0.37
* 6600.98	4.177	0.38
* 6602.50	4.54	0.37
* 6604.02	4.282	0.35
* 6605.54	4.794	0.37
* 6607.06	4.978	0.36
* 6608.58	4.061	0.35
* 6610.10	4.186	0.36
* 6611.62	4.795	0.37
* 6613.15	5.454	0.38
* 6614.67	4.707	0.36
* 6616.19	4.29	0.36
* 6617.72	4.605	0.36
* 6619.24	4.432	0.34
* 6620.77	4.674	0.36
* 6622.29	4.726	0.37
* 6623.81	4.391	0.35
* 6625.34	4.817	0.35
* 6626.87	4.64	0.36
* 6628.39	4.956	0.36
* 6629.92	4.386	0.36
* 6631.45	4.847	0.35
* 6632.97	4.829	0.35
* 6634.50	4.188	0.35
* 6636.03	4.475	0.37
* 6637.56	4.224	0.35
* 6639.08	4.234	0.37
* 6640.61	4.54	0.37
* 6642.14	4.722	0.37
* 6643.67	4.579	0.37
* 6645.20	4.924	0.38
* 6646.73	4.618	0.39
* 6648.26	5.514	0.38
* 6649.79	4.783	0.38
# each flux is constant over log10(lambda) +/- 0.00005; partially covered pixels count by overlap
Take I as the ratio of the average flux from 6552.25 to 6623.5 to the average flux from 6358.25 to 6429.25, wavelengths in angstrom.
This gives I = 1.4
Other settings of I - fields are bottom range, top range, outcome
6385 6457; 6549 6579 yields 1.84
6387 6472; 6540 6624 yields 1.41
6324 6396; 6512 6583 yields 1.44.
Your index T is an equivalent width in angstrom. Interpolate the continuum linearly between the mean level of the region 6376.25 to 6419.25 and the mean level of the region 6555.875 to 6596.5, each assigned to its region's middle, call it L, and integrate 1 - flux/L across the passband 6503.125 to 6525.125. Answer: 7.36 angstrom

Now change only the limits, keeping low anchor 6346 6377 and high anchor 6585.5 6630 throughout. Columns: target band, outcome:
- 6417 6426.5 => 0.6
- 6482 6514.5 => 1.0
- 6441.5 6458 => 0.1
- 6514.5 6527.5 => 0.3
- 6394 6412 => 0.1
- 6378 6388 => 0.0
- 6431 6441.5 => 0.0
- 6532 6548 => -1.9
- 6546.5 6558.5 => -3.8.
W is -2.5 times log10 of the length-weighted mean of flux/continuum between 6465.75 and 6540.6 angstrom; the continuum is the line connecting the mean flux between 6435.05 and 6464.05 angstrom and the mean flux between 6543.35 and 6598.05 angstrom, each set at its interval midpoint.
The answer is 0.27 mag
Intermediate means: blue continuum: 4.73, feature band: 4.66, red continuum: 7.63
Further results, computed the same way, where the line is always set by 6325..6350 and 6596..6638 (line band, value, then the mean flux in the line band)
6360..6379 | -0.052 mag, 4.81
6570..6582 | -0.229 mag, 5.67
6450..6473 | -0.033 mag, 4.73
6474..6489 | -0.019 mag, 4.67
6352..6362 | 0.010 mag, 4.54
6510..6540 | -0.030 mag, 4.72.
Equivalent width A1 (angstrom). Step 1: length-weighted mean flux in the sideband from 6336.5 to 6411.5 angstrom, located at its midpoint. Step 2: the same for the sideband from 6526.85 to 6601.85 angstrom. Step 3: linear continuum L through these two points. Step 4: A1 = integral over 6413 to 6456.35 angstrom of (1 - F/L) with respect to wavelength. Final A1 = 6.21 angstrom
